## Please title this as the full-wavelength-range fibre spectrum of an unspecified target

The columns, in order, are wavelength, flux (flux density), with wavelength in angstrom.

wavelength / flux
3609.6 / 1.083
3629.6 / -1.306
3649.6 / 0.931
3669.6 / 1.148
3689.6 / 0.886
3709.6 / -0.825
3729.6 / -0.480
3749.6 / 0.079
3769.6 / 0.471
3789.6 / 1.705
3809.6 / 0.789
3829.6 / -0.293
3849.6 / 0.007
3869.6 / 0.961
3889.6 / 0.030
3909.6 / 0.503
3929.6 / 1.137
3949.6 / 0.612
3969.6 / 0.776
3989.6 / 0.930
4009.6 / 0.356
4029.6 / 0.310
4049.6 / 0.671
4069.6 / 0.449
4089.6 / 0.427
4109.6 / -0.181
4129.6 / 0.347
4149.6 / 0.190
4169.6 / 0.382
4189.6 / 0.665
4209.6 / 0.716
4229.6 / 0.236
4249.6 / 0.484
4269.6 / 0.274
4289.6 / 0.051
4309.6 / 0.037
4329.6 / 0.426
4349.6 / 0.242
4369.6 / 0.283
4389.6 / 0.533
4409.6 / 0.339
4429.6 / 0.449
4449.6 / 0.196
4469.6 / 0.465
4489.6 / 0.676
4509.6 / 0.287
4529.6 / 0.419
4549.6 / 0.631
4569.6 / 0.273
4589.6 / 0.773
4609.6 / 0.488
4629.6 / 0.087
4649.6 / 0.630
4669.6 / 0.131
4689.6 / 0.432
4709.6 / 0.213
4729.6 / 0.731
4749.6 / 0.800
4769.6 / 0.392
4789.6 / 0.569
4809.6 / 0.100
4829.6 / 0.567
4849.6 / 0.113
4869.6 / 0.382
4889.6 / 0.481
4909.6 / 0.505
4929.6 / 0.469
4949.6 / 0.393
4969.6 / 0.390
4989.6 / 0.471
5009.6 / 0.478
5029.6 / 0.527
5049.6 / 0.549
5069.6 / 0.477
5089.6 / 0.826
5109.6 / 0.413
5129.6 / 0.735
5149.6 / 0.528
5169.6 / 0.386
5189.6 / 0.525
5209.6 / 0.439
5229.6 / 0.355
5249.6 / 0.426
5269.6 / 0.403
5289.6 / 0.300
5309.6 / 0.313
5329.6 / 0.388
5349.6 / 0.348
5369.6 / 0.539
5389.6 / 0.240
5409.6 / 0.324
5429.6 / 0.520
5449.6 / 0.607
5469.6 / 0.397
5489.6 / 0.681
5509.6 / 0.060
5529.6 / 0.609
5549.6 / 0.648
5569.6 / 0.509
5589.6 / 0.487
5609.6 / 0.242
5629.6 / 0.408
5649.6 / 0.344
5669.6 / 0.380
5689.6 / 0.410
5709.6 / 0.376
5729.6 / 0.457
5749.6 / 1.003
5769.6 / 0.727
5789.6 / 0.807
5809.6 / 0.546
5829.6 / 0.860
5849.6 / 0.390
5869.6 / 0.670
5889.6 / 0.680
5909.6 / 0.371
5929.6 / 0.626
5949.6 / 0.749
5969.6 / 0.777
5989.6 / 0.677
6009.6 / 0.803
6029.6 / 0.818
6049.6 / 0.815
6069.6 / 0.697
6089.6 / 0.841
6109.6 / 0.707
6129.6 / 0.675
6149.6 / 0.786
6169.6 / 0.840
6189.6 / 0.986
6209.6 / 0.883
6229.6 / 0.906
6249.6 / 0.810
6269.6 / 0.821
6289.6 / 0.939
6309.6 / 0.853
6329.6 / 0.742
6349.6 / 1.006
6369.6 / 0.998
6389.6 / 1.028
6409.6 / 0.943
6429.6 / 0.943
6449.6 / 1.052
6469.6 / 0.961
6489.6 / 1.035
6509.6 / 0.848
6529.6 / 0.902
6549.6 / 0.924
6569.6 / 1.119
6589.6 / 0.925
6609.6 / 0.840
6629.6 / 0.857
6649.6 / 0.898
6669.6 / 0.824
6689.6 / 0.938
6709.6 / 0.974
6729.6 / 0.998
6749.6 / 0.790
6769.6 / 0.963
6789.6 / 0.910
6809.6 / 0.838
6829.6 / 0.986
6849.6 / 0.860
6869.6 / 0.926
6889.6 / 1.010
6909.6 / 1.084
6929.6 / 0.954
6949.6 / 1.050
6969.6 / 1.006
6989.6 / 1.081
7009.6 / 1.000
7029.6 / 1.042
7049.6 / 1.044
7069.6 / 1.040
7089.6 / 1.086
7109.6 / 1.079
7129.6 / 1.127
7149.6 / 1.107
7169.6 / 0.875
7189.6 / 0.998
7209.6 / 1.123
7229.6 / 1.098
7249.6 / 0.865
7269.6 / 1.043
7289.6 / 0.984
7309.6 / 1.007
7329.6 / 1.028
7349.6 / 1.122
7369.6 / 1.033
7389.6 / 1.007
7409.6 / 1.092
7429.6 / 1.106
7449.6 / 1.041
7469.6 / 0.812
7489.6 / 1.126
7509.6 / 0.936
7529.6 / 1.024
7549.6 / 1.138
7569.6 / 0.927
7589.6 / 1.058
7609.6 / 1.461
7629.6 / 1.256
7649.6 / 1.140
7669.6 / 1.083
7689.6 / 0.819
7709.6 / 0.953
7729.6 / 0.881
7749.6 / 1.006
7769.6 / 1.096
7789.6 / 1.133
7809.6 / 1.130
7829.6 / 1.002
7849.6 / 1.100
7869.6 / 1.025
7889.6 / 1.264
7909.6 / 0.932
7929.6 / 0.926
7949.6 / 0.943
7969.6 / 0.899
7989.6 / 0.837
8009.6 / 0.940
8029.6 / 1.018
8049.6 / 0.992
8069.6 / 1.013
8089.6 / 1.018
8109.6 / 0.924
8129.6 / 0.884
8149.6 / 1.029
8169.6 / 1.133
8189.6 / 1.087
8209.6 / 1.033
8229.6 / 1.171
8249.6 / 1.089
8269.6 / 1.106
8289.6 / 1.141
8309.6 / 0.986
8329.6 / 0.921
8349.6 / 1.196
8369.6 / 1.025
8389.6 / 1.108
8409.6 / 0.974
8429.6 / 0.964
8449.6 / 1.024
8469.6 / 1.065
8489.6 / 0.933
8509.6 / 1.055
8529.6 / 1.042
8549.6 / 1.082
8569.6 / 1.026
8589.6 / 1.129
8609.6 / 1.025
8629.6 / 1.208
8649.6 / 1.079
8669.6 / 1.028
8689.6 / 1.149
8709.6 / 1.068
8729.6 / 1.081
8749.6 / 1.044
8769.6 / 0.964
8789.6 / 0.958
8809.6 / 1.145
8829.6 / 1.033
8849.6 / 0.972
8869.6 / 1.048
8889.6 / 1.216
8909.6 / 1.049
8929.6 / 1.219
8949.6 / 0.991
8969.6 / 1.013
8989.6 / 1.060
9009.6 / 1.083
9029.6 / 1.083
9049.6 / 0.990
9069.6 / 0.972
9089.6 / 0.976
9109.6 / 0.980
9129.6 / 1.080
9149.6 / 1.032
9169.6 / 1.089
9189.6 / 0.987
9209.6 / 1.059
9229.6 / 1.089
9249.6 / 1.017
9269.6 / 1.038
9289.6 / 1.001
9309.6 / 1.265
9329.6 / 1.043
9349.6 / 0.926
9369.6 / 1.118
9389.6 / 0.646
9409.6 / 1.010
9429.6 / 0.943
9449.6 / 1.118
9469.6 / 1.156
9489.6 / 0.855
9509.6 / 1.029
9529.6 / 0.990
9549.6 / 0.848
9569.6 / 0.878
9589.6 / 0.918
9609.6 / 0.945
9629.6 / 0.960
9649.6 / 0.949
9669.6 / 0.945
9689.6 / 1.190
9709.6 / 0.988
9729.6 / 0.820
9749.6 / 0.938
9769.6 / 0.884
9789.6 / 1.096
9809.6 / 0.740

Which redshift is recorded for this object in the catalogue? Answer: 0.541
